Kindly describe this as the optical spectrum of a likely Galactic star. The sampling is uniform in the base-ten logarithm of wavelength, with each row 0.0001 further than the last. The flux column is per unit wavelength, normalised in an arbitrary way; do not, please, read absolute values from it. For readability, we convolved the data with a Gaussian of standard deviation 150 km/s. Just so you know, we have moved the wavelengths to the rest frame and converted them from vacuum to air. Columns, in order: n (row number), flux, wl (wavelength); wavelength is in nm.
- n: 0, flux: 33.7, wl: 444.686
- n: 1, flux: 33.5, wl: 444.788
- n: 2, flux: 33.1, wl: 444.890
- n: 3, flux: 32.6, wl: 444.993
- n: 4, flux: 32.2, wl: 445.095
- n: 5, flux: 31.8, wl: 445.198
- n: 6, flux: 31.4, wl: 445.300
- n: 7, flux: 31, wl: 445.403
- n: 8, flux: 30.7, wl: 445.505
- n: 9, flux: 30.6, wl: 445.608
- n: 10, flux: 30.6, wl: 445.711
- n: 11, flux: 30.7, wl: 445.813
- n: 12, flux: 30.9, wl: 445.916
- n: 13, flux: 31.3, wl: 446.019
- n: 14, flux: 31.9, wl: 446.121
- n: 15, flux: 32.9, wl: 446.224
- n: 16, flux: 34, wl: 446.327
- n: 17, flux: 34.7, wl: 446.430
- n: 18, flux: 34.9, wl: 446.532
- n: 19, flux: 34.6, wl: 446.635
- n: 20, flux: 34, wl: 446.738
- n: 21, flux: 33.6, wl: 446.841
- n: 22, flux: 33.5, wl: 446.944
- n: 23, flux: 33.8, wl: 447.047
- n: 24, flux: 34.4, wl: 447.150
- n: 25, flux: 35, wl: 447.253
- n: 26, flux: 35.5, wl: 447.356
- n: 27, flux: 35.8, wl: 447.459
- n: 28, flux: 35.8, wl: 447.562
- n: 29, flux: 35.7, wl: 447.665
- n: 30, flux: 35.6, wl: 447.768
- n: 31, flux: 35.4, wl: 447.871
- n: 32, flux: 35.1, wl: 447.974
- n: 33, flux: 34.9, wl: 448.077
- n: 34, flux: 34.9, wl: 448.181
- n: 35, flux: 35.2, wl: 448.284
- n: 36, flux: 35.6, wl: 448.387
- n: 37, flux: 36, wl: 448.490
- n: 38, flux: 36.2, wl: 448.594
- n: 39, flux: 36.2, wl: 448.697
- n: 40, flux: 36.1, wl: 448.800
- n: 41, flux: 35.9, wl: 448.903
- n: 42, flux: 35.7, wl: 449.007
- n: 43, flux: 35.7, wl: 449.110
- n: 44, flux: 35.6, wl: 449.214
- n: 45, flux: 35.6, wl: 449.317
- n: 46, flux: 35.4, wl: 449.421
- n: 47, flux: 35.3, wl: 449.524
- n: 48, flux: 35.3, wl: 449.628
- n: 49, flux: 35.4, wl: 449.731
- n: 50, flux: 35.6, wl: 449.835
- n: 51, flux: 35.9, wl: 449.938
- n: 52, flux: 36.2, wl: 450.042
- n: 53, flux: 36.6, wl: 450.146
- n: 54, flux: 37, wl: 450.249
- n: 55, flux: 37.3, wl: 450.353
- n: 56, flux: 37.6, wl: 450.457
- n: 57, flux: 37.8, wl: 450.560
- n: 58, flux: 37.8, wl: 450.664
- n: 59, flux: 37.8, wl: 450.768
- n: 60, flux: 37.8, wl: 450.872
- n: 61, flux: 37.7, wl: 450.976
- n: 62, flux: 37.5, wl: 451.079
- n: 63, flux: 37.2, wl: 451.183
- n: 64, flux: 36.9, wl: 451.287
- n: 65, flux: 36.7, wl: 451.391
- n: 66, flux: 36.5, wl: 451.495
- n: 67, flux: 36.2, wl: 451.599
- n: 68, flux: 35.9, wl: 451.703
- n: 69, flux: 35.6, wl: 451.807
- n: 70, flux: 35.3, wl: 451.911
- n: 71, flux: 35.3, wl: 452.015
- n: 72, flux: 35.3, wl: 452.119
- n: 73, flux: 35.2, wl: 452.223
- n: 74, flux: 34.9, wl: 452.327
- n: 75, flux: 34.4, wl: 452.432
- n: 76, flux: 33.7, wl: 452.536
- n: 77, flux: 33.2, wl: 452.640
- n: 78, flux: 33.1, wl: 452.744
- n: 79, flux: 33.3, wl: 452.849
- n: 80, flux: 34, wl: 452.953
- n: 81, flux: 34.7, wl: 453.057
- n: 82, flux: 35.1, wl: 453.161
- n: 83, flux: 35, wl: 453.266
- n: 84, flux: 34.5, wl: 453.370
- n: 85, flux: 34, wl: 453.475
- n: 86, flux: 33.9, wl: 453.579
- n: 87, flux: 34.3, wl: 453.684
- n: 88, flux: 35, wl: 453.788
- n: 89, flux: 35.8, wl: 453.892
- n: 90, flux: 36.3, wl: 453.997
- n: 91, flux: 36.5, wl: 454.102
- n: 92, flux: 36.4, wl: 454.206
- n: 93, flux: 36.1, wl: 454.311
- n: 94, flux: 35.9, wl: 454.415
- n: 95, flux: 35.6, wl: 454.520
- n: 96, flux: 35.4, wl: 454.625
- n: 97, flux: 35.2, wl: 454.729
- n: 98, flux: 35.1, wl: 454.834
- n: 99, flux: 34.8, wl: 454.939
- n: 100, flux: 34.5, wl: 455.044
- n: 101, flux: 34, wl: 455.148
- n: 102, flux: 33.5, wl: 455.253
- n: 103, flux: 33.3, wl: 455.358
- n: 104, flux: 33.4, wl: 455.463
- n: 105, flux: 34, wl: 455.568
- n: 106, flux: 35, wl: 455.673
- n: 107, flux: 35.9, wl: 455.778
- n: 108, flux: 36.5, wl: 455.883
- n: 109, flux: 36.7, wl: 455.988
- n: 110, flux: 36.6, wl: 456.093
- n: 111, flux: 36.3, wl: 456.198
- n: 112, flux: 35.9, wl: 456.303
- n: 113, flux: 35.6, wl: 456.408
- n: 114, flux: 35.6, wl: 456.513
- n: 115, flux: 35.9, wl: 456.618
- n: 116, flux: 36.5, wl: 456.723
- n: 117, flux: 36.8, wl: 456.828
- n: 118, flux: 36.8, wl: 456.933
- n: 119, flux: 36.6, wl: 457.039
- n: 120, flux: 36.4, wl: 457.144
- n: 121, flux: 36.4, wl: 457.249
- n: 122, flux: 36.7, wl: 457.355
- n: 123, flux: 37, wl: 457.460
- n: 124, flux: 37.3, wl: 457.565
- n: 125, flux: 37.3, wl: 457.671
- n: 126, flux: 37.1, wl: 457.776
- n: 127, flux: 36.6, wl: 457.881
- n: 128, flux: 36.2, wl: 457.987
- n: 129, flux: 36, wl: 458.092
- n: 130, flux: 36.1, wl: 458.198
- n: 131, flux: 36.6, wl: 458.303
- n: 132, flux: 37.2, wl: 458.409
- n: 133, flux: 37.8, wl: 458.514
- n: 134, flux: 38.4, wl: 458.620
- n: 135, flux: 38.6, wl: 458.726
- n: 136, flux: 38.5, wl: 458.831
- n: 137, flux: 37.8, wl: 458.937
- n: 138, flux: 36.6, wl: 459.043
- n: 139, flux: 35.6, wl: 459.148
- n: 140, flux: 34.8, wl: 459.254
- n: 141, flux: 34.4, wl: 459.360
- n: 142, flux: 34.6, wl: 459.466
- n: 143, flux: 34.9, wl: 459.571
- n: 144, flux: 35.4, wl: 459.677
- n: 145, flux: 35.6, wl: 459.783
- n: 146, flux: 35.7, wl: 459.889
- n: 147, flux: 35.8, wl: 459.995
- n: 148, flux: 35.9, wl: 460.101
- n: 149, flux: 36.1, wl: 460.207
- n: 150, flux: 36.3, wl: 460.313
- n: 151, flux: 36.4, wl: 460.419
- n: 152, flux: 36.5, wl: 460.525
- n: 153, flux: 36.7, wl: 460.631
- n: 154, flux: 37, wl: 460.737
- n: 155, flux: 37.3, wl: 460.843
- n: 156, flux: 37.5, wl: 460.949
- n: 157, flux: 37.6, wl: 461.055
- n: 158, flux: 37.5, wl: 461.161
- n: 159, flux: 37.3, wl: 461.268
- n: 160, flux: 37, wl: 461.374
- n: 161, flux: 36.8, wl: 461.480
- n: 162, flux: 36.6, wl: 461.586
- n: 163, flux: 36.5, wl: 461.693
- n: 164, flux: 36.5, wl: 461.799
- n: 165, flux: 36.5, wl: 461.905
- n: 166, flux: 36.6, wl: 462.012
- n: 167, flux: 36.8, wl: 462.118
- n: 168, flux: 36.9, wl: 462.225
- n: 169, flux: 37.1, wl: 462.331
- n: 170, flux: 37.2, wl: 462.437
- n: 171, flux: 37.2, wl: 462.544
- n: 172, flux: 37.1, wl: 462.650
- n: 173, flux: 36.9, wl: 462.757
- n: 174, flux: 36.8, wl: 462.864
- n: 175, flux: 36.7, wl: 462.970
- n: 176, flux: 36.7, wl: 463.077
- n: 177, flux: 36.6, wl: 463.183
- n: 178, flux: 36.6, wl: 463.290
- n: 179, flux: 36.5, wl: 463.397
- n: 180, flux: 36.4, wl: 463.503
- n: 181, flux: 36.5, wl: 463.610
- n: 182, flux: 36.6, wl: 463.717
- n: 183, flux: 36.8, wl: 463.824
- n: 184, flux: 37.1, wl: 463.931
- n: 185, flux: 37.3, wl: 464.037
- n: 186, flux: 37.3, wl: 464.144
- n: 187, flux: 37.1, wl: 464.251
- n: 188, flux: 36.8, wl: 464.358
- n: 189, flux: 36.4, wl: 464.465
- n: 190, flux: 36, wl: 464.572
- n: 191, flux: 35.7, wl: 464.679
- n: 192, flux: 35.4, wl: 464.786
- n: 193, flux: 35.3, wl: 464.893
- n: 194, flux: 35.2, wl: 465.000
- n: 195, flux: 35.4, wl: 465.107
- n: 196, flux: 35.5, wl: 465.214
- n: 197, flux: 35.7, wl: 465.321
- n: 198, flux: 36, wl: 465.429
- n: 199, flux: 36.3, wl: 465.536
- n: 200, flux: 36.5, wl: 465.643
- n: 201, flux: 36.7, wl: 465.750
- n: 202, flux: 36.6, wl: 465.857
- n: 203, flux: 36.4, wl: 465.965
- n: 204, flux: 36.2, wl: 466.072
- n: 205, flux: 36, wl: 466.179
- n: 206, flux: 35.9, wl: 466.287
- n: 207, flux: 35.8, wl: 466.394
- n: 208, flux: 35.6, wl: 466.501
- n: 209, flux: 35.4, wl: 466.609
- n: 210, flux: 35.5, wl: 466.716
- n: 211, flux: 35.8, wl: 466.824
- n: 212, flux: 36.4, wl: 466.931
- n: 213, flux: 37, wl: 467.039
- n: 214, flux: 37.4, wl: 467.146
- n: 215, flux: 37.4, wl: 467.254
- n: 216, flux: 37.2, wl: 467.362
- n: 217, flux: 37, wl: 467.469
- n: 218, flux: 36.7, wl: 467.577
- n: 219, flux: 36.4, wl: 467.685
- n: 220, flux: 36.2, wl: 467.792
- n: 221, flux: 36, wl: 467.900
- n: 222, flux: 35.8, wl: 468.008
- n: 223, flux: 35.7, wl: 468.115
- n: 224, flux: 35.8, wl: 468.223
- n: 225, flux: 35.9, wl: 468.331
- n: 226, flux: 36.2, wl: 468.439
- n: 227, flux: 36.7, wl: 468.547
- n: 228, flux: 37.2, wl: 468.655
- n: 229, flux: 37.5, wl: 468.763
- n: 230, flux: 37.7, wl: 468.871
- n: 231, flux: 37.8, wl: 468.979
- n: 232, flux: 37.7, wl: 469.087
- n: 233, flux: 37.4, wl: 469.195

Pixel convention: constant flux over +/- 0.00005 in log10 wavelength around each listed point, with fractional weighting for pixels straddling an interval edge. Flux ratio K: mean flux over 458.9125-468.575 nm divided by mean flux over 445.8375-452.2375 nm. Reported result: 1.0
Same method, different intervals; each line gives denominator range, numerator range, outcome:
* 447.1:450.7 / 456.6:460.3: 1.02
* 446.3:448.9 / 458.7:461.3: 1.04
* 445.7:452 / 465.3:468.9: 1.03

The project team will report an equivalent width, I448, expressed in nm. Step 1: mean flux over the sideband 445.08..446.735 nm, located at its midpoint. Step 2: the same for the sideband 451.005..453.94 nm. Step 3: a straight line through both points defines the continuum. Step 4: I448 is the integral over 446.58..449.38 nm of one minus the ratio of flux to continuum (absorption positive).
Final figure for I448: -0.179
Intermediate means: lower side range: 32.2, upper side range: 35.1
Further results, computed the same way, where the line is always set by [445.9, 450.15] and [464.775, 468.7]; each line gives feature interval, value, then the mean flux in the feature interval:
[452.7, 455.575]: 0.049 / 34.7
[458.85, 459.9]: 0.002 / 35.6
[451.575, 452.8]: 0.015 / 34.8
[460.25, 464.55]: -0.114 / 36.8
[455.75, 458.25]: -0.064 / 36.5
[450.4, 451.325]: -0.064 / 37.6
